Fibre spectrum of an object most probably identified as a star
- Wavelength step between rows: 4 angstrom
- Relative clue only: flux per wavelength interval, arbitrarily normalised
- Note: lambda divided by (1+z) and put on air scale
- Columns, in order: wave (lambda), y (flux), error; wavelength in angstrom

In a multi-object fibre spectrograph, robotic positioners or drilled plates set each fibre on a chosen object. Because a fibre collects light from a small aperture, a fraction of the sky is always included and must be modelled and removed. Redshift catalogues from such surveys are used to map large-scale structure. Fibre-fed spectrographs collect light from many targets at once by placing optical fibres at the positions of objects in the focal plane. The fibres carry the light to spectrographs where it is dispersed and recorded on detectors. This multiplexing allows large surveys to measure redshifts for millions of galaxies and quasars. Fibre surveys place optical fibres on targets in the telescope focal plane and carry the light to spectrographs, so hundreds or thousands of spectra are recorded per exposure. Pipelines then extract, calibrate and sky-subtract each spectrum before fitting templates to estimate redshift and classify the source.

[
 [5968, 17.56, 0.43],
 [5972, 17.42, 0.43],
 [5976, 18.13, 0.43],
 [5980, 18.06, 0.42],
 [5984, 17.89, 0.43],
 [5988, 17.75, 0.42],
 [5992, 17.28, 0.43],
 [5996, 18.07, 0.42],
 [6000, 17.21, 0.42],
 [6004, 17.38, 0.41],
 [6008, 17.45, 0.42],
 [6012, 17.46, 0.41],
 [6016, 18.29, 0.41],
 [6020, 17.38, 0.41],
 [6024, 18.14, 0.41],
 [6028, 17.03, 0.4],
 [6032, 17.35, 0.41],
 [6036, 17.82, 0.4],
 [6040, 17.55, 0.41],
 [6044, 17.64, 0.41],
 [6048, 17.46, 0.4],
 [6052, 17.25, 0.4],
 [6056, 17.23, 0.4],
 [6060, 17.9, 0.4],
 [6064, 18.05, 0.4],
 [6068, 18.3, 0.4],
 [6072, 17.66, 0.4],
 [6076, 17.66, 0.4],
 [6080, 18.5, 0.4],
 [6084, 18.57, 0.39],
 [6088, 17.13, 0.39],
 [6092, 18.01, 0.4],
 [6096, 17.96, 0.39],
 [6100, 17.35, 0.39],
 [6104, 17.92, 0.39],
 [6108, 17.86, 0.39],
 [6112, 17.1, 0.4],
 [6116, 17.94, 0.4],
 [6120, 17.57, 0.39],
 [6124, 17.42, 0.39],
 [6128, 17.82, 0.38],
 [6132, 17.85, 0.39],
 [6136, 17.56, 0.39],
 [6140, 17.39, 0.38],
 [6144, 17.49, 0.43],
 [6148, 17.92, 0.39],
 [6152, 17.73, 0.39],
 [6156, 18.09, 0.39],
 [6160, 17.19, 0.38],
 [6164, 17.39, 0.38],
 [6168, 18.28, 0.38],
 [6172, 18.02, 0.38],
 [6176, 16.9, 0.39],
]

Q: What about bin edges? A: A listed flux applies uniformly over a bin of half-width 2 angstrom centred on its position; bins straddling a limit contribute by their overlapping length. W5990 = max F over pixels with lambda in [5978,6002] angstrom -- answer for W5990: 18.07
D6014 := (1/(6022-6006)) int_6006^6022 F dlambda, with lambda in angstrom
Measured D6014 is 17.6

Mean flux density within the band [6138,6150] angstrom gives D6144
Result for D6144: 17.6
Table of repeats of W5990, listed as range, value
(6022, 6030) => 18.14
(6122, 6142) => 17.85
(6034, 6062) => 17.9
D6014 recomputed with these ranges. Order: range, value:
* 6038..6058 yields 17.4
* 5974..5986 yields 18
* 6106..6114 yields 17.5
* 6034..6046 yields 17.7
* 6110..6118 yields 17.5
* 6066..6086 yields 18.1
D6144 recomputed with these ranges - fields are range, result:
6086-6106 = 17.7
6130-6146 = 17.6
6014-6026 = 17.9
